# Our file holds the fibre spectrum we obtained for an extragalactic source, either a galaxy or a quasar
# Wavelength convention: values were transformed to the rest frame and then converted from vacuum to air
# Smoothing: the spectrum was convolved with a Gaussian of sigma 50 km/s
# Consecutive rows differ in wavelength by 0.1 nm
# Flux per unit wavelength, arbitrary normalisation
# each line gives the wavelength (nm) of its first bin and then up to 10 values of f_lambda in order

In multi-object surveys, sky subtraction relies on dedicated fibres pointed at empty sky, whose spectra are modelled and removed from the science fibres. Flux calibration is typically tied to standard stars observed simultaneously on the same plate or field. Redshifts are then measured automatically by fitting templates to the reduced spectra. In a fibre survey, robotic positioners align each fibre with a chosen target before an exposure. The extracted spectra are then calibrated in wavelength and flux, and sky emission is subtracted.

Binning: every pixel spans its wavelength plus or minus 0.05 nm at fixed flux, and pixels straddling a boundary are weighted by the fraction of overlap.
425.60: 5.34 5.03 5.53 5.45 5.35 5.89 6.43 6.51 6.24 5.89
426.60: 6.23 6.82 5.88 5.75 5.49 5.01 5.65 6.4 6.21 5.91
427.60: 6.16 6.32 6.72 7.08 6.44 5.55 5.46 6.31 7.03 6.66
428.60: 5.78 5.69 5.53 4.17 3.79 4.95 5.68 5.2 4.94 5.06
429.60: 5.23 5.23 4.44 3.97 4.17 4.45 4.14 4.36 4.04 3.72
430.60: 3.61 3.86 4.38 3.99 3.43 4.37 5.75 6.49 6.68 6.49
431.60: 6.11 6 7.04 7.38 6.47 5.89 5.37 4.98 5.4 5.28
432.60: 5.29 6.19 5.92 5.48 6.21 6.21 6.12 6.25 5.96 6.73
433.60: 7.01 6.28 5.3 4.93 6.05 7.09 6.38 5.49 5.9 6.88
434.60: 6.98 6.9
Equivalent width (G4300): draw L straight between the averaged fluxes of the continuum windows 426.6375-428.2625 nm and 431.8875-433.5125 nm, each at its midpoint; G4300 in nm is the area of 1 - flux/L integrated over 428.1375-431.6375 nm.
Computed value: 0.57 nm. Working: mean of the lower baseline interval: 6.06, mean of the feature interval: 5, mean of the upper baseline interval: 5.9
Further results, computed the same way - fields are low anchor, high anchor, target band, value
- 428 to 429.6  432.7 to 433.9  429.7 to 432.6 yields 0.360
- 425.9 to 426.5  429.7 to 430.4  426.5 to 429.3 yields -0.325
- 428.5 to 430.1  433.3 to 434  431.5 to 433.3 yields -0.079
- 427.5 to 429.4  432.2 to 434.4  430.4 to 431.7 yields 0.209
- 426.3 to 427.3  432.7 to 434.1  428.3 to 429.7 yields 0.139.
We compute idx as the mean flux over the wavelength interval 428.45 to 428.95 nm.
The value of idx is 5.57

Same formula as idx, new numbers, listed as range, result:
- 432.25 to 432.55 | 5.22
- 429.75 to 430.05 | 4.19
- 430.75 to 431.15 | 4.04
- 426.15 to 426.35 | 6.47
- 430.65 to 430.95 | 4.08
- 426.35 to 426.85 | 6.21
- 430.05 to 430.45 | 4.25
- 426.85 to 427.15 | 5.42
